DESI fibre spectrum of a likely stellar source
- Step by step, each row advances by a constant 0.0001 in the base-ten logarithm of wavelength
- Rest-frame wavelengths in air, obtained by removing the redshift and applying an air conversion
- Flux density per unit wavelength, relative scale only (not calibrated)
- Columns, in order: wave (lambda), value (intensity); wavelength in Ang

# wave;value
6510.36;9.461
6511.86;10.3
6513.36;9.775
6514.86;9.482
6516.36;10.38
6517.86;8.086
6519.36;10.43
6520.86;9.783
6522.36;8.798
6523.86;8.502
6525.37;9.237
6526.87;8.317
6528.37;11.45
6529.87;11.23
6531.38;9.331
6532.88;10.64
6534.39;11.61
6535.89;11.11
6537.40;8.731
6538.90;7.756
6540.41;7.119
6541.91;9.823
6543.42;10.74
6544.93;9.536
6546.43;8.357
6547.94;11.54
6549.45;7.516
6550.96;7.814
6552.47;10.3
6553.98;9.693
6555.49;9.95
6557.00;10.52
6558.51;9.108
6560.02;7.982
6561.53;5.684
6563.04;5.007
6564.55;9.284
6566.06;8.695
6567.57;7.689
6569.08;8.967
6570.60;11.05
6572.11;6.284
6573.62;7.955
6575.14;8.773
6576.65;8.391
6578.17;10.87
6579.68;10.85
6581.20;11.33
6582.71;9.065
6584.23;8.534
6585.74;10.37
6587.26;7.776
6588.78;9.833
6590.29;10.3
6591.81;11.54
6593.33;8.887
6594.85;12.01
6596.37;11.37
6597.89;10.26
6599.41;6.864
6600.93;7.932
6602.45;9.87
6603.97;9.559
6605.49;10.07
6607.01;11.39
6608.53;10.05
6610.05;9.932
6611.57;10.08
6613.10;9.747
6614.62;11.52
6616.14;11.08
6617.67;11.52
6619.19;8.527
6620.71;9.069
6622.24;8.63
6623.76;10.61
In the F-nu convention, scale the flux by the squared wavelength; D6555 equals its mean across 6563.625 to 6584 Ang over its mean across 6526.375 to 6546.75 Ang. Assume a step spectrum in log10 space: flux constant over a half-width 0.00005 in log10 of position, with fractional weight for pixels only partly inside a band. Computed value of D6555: 0.9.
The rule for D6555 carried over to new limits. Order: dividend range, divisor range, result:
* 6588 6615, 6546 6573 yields 1.18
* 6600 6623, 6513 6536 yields 1.03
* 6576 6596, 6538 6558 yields 1.09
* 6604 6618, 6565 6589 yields 1.16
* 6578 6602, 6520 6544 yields 1.04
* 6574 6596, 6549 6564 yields 1.19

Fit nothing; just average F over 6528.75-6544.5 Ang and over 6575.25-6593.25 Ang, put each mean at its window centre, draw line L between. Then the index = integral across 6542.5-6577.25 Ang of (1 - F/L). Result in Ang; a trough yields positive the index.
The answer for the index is 3.9 Ang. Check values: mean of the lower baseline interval 9.84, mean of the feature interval 8.74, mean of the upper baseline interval 9.82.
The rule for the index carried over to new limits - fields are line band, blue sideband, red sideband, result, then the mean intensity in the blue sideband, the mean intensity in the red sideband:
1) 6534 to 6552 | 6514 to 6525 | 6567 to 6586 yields 0.1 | 9.35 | 9.23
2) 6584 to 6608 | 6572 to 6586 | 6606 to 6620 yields 0.2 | 9.34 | 10.4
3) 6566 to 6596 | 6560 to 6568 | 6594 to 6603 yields -3.5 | 7.33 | 9.7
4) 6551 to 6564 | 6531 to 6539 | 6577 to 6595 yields 2.0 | 10.1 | 10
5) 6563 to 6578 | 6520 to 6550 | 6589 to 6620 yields 2.1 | 9.57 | 10.1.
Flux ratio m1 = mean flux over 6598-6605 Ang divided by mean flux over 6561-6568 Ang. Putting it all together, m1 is 1.20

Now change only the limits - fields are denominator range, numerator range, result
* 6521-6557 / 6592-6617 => 1.06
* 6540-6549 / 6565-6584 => 0.96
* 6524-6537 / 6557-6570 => 0.78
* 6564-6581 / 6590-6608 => 1.10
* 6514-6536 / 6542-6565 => 0.90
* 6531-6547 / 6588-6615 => 1.05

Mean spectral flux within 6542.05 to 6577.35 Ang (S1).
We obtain 8.75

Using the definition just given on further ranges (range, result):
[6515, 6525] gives 9.33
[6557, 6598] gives 9.19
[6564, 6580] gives 8.93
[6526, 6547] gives 9.71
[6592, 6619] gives 10.1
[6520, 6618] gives 9.48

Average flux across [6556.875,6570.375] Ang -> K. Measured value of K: 8.11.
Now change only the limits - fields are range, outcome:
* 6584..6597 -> 10.1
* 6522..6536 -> 10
